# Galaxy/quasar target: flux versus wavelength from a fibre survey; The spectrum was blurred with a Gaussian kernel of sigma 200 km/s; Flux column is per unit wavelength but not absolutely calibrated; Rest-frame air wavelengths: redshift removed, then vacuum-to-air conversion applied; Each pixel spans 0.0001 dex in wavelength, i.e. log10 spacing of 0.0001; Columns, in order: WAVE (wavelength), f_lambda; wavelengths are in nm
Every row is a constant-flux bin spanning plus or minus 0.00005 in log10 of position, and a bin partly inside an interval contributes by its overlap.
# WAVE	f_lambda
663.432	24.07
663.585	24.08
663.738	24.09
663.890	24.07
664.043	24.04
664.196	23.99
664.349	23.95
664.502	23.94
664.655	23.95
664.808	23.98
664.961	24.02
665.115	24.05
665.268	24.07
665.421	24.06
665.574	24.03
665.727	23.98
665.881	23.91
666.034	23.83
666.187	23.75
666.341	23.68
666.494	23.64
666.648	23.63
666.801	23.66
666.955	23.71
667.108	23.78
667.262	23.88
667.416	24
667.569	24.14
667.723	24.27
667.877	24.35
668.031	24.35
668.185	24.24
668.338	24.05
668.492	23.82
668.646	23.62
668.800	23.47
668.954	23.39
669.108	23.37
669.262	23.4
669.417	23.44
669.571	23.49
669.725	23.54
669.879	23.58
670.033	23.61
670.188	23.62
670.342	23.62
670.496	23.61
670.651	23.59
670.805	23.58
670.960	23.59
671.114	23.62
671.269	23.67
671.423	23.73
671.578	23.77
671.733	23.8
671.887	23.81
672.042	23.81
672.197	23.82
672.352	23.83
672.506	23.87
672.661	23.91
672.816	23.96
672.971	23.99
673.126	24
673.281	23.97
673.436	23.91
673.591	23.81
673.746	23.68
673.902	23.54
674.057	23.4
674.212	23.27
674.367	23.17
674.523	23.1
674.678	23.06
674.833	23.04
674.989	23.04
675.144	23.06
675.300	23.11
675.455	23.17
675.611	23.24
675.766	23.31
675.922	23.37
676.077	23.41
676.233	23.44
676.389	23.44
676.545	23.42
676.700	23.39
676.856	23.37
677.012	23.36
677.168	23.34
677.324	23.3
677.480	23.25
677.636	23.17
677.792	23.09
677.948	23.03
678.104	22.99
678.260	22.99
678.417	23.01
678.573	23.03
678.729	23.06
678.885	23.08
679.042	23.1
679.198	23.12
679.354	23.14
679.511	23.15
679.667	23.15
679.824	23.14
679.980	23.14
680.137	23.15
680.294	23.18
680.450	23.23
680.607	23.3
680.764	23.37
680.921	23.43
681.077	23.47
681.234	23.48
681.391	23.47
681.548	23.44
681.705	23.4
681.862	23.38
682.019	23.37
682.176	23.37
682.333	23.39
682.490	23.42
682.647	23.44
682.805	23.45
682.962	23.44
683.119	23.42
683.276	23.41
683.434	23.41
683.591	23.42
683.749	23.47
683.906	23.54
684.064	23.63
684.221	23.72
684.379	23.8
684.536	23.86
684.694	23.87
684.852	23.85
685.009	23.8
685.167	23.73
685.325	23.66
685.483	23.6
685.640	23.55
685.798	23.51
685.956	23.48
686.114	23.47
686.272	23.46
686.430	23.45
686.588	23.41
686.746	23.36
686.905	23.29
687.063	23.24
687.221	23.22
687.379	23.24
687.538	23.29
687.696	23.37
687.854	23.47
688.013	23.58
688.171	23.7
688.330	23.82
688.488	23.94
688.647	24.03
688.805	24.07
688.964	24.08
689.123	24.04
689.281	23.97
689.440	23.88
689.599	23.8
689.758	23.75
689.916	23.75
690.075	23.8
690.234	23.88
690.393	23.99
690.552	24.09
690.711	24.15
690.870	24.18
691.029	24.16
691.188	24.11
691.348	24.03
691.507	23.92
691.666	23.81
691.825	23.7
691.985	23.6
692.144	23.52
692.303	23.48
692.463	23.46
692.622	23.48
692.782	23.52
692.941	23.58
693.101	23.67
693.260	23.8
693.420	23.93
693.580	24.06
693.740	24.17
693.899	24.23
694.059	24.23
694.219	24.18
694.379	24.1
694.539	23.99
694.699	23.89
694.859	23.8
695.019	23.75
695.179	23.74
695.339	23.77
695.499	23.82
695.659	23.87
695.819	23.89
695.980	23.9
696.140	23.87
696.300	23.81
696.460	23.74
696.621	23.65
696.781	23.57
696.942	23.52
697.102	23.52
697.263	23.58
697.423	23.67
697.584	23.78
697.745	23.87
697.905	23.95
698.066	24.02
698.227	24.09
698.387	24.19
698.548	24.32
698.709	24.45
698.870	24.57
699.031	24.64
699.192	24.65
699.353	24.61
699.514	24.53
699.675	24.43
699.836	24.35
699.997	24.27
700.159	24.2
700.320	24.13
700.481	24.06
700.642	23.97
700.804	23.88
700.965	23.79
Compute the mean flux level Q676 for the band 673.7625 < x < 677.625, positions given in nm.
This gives 23.3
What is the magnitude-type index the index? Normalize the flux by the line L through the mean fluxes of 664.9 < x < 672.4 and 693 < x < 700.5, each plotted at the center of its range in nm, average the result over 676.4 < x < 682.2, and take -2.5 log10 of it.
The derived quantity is 0.03 mag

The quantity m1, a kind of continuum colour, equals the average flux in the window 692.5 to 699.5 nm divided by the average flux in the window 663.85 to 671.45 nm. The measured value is 1.01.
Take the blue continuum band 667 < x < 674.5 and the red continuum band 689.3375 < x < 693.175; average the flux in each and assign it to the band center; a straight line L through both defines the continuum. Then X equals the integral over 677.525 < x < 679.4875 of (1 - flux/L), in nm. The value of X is 0.06 nm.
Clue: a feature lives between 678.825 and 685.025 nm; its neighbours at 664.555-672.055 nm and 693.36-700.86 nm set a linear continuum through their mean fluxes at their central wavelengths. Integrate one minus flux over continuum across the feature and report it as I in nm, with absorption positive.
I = 0.13 nm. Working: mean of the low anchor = 23.8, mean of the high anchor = 24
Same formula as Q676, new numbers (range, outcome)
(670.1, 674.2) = 23.7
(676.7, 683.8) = 23.3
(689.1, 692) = 23.9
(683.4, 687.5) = 23.5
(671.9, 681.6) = 23.4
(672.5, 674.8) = 23.6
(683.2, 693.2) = 23.7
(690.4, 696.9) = 23.9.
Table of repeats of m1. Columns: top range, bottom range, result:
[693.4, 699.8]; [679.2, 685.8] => 1.02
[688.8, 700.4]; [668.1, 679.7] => 1.02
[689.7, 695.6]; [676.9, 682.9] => 1.03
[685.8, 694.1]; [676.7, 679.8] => 1.03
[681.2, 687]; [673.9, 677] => 1.01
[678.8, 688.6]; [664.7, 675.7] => 0.99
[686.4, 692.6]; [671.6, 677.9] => 1.01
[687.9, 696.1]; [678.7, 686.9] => 1.02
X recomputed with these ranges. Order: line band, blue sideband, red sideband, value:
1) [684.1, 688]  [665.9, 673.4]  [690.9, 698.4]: 0.05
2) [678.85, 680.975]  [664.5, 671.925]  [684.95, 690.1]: 0.04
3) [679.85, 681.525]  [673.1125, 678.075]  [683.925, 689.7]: 0.01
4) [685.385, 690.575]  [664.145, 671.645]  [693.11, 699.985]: 0.06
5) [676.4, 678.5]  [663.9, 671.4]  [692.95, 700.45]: 0.06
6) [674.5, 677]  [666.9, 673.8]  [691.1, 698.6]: 0.06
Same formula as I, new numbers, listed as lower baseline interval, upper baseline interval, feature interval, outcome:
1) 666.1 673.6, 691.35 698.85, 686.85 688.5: 0.03 nm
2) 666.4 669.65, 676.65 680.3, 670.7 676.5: -0.02 nm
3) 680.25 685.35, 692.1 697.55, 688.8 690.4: -0.02 nm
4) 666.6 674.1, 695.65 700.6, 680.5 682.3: 0.04 nm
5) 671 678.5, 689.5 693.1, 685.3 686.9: 0.01 nm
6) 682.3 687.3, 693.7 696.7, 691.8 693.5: 0.01 nm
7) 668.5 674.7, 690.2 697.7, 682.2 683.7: 0.02 nm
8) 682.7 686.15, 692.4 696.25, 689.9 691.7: -0.02 nm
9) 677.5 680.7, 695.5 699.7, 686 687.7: 0.01 nm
